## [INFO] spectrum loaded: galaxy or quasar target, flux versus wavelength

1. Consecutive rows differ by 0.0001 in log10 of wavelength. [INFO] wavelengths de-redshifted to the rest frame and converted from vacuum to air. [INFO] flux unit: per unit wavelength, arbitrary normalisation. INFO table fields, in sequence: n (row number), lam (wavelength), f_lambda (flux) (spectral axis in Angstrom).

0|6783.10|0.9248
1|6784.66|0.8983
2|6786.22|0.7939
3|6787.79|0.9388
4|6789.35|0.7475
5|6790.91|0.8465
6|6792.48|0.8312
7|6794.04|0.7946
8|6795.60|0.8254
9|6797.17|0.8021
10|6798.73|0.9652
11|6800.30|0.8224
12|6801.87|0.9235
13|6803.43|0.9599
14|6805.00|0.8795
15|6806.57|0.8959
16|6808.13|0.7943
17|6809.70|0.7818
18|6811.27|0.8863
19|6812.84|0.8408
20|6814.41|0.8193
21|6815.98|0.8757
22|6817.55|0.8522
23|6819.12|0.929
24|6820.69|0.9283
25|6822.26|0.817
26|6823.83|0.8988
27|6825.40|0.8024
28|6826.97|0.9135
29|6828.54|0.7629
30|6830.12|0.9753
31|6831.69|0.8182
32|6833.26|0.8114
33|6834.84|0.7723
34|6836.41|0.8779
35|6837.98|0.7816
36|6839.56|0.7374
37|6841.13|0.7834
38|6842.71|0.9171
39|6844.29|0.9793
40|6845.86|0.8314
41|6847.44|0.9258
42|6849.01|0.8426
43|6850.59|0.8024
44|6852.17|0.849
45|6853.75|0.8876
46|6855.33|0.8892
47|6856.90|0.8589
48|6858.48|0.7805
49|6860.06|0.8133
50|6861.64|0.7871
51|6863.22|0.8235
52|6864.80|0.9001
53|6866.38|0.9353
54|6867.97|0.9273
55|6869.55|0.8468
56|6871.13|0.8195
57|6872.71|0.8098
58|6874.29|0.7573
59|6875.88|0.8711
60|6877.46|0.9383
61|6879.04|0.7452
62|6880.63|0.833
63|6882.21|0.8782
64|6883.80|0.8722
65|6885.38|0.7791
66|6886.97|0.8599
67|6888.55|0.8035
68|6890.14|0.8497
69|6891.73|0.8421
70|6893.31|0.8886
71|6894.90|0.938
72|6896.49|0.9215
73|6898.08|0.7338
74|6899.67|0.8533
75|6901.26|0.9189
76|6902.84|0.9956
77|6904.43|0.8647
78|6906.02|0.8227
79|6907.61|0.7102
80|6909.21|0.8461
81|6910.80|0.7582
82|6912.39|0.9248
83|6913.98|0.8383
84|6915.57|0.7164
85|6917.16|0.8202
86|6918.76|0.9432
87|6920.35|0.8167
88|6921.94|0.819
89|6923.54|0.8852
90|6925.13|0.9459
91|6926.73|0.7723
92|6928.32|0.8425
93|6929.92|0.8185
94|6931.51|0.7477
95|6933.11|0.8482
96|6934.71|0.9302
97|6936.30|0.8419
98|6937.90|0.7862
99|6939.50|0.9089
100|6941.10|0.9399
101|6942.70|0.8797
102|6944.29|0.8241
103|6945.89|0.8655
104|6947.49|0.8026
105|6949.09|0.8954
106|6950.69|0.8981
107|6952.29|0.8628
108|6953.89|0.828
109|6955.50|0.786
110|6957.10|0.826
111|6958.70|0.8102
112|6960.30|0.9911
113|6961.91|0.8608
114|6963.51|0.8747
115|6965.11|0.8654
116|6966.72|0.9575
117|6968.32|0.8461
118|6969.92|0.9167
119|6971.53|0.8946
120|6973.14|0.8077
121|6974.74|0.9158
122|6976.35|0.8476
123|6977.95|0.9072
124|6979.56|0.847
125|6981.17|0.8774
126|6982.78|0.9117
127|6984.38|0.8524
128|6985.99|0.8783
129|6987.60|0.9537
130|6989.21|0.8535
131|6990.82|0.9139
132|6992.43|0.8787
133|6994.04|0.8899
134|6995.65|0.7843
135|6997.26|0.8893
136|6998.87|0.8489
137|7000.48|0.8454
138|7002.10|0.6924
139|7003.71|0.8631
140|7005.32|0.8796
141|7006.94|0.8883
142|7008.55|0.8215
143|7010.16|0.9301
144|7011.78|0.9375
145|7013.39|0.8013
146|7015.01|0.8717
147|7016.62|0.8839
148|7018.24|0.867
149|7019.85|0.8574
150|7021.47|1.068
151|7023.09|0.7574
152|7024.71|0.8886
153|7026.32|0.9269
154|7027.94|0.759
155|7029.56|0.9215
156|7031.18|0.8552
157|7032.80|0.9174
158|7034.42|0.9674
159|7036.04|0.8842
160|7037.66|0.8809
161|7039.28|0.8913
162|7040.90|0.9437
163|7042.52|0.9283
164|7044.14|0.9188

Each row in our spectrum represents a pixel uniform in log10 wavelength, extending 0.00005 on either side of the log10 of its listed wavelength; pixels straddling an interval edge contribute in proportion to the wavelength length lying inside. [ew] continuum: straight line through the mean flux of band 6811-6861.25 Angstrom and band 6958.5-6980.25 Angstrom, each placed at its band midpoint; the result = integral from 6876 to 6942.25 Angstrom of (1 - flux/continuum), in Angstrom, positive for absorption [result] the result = 1.5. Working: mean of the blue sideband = 0.851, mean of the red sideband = 0.884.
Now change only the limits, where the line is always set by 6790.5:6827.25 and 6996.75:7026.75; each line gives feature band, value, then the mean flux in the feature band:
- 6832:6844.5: 0.5 Angstrom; 0.825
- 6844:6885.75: 0.6 Angstrom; 0.851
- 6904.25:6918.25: 0.9 Angstrom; 0.811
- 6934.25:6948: 0.0 Angstrom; 0.864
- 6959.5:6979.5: -0.5 Angstrom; 0.889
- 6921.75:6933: 0.4 Angstrom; 0.834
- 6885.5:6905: -0.1 Angstrom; 0.869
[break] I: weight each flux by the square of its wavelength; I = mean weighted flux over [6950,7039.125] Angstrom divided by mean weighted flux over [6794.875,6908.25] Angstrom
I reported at 1.07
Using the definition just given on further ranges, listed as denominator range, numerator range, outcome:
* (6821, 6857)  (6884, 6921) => 1.01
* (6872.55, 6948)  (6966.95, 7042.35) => 1.07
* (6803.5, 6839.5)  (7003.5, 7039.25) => 1.10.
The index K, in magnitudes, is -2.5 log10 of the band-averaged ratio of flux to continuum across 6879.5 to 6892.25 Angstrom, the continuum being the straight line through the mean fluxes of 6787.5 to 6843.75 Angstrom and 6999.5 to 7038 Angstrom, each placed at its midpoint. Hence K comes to 0.03 mag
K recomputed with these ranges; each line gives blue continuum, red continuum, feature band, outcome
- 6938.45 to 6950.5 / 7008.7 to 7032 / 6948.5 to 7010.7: 0.01 mag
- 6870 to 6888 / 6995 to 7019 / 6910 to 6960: 0.00 mag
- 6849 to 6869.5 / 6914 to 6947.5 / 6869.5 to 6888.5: 0.02 mag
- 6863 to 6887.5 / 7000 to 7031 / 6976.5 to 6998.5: -0.02 mag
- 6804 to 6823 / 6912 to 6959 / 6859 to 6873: 0.00 mag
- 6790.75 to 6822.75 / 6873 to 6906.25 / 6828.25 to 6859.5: 0.02 mag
